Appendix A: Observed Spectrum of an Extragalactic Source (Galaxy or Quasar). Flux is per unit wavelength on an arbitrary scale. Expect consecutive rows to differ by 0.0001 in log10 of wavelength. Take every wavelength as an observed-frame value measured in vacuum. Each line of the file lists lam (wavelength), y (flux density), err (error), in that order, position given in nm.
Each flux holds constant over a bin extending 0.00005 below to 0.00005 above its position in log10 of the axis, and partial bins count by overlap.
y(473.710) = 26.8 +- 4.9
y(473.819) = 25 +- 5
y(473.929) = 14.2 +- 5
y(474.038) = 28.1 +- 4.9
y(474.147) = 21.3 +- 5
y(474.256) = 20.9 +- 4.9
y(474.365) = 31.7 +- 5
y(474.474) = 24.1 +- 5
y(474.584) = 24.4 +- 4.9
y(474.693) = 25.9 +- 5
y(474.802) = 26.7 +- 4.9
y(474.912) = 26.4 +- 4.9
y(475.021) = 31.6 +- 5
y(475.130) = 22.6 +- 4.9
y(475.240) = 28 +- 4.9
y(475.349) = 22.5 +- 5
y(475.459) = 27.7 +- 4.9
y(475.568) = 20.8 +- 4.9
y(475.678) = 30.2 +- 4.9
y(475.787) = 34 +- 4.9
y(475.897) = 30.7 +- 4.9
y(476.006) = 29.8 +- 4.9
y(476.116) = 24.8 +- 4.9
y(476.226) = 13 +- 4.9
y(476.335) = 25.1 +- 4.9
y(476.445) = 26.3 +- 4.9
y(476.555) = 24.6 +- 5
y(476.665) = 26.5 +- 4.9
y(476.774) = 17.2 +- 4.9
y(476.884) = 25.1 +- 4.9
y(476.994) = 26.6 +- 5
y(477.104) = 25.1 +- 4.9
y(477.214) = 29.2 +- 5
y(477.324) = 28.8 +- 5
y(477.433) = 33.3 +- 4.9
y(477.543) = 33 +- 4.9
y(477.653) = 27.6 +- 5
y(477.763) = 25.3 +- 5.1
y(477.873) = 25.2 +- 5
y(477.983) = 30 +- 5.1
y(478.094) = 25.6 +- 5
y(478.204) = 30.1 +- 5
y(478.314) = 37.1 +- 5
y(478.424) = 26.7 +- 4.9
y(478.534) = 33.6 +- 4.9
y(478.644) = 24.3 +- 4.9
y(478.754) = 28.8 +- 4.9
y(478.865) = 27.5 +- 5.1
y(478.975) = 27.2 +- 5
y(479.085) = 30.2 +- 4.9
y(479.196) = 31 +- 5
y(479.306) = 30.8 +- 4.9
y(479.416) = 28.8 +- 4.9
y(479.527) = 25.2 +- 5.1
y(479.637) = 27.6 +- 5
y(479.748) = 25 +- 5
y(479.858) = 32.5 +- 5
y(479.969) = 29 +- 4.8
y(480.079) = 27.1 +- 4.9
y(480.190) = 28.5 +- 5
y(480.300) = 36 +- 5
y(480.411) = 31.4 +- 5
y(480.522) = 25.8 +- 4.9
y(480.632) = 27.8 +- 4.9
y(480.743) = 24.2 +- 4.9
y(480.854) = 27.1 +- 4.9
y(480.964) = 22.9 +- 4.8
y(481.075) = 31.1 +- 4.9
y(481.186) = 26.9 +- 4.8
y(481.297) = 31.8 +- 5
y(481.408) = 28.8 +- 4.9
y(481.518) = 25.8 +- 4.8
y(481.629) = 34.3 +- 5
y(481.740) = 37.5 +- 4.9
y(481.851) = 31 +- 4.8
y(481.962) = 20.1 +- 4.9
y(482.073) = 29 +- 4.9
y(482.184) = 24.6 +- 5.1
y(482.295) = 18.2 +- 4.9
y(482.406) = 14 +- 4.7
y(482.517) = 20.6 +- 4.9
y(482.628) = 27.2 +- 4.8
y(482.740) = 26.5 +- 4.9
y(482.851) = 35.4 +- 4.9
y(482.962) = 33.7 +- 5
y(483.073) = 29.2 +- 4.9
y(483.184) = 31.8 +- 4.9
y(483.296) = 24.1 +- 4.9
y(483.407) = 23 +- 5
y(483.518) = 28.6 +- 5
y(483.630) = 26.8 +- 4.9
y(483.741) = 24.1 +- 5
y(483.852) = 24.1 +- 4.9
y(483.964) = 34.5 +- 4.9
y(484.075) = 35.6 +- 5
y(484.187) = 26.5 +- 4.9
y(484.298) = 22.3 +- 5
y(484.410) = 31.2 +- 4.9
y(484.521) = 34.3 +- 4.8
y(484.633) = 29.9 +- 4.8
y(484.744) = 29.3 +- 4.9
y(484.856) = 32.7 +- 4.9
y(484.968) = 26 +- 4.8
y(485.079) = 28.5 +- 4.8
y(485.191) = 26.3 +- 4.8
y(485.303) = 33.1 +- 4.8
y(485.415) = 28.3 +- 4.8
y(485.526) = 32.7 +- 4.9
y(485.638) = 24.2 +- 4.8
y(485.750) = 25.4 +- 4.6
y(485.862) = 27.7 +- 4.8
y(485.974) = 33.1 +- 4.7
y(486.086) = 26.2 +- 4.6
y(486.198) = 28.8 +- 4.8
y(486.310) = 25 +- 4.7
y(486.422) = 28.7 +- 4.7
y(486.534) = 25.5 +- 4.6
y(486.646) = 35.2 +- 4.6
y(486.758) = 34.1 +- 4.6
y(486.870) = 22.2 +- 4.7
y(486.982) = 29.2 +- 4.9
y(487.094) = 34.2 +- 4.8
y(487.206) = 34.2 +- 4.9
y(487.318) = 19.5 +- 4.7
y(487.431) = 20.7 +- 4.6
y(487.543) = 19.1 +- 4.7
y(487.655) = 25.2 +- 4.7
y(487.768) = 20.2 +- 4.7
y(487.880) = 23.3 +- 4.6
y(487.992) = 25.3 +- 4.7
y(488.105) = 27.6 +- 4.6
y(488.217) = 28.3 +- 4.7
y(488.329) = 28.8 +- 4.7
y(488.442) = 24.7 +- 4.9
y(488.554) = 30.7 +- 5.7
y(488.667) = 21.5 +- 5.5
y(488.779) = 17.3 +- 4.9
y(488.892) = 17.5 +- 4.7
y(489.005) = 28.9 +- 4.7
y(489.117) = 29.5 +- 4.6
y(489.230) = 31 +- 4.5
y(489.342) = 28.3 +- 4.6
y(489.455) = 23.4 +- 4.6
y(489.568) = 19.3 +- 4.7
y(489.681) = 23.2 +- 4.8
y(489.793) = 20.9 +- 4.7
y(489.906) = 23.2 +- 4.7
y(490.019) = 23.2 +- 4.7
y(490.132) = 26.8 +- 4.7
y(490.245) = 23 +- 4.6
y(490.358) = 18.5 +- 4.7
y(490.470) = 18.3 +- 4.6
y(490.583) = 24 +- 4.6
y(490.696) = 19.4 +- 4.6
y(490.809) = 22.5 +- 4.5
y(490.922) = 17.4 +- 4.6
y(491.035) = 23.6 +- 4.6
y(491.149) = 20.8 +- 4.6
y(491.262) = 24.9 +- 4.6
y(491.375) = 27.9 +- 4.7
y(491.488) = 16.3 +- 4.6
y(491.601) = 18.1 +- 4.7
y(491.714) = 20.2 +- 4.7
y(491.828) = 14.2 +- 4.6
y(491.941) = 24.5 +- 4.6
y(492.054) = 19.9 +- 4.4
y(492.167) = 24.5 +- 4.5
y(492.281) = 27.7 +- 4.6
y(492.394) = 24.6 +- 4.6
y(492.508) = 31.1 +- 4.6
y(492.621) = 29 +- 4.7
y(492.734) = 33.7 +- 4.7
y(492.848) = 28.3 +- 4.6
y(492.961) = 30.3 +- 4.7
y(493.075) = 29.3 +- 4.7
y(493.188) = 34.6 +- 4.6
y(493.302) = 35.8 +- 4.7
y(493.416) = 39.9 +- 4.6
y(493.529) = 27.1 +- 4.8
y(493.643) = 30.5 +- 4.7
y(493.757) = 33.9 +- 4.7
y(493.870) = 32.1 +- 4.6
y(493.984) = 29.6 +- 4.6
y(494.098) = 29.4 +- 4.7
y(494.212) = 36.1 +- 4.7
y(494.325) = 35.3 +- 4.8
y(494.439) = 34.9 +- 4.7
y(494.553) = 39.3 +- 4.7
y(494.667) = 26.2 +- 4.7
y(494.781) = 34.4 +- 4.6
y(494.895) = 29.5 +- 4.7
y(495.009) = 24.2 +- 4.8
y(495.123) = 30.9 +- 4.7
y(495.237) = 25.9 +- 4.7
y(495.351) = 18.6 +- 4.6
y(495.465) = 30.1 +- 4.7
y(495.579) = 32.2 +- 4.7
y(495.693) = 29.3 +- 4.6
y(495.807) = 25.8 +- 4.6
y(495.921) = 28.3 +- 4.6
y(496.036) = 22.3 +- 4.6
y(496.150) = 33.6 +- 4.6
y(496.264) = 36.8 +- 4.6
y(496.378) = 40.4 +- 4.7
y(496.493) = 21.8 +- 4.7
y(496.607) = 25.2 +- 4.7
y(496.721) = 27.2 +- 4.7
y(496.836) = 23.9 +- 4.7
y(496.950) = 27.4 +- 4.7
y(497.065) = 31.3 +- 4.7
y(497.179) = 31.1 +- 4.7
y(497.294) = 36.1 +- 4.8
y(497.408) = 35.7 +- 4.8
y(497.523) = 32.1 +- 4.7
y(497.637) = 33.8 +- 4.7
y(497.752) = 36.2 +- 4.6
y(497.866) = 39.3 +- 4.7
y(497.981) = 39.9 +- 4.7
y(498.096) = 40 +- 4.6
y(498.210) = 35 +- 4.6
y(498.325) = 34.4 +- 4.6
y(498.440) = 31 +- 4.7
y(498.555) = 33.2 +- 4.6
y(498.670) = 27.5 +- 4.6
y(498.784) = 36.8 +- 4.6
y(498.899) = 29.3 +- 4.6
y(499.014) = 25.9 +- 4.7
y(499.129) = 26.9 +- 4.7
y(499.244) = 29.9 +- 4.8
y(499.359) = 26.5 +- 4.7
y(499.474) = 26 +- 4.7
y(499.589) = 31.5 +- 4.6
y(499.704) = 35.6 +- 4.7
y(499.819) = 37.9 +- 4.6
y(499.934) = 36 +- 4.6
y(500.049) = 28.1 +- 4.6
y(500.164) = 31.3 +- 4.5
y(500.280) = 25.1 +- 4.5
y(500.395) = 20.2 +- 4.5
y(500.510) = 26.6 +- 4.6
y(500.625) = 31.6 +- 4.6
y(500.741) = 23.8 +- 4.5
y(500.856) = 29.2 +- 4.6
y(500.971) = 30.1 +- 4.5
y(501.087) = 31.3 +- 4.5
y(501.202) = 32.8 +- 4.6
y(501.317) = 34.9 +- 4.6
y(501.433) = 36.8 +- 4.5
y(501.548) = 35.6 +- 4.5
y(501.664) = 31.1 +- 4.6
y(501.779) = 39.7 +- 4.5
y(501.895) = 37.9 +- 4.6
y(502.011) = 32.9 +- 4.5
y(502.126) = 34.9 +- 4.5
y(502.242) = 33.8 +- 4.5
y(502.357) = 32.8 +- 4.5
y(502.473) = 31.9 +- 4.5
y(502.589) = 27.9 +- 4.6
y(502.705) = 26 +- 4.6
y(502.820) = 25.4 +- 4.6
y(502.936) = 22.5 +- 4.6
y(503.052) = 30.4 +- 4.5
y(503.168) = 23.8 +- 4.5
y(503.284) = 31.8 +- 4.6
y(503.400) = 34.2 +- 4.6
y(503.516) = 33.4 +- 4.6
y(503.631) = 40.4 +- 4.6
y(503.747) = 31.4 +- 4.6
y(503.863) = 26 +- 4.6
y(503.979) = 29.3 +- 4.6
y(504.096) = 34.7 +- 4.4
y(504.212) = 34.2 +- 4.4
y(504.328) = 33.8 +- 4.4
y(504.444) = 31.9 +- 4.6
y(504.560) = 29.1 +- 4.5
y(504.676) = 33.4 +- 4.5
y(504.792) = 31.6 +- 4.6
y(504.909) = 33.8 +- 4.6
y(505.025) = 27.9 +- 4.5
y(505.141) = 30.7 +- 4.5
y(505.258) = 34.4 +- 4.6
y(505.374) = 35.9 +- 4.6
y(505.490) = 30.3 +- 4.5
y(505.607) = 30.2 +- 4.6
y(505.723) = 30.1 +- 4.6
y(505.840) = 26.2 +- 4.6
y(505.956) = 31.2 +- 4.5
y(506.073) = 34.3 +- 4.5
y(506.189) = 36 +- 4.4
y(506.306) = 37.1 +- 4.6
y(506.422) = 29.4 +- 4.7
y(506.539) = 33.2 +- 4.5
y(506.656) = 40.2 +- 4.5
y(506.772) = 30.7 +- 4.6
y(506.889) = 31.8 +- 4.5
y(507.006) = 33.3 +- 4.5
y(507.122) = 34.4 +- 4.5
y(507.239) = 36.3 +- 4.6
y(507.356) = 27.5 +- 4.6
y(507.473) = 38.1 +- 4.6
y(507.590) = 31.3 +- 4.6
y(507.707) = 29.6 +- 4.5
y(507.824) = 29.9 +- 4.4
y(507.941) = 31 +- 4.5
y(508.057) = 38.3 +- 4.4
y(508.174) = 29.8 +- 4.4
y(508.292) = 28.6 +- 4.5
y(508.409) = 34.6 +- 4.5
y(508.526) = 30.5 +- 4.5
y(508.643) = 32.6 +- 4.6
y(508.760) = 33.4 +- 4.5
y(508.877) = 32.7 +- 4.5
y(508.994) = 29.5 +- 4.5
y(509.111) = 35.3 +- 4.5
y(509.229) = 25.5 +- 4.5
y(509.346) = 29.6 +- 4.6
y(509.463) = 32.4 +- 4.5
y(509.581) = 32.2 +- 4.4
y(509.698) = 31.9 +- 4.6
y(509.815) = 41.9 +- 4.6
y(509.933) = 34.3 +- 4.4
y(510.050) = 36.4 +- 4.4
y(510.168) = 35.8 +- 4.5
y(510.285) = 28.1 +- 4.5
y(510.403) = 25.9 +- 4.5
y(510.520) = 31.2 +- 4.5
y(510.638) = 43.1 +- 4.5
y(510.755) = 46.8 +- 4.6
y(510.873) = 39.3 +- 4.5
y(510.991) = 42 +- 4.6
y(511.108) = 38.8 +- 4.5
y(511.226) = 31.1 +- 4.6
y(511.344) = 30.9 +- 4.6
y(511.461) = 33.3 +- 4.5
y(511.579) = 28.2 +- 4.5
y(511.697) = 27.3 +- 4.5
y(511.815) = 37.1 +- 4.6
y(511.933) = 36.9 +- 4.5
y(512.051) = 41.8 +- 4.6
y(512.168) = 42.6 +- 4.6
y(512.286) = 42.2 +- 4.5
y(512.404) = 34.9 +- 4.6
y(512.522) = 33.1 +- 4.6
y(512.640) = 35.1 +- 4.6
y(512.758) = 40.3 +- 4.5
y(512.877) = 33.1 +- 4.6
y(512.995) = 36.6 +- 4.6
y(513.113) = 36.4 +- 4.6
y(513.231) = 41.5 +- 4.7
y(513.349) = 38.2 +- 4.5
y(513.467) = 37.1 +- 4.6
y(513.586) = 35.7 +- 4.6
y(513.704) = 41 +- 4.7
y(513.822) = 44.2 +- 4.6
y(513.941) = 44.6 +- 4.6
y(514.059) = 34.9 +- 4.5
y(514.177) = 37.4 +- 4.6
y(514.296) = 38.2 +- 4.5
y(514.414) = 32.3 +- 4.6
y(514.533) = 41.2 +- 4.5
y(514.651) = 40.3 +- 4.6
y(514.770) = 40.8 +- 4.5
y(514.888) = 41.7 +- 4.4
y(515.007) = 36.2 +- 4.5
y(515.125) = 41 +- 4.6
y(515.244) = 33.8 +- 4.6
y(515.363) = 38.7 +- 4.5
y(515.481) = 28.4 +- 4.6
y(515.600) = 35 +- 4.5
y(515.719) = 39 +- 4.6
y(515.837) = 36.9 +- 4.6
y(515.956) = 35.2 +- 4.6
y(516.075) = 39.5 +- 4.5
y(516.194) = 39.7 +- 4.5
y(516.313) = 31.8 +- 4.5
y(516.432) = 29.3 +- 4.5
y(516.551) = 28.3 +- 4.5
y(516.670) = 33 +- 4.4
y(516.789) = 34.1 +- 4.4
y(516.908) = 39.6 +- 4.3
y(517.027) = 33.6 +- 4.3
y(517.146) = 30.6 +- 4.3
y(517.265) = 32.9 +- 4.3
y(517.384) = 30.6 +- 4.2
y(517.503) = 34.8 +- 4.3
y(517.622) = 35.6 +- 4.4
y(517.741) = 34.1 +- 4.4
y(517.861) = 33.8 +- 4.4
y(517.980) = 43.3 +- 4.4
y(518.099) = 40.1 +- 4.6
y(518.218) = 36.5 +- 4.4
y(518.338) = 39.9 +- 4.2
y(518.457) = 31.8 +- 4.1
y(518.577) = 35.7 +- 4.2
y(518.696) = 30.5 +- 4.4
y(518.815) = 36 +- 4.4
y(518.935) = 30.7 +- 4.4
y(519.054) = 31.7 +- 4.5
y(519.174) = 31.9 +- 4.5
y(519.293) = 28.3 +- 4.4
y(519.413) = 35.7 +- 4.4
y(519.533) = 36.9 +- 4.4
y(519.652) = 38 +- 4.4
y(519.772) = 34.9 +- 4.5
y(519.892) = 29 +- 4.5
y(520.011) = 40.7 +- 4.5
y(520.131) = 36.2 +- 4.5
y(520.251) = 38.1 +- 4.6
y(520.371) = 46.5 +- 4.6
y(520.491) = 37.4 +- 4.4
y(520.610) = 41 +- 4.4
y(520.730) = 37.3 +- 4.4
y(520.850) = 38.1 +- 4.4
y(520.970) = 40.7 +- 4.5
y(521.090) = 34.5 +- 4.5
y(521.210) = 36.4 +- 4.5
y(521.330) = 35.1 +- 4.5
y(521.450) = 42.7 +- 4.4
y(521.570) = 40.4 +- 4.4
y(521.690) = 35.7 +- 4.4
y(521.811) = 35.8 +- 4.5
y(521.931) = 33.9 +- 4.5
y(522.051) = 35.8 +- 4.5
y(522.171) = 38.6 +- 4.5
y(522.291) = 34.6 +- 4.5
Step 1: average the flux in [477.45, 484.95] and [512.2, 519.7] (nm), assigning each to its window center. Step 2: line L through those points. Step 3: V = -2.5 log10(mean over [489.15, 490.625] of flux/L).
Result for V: 0.28 mag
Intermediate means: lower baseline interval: 28.3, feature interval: 23.4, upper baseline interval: 36.1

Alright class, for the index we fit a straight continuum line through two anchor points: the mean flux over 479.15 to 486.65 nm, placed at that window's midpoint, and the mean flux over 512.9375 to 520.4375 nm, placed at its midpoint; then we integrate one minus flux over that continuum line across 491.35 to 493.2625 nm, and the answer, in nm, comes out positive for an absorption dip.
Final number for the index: 0.304 nm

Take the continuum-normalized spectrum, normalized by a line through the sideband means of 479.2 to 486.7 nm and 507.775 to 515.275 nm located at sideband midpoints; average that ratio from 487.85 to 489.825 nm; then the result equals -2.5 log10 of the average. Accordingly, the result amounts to 0.19 mag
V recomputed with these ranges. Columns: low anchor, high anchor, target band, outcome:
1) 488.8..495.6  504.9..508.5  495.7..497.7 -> -0.07 mag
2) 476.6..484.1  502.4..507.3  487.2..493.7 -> 0.19 mag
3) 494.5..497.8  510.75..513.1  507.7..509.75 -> 0.11 mag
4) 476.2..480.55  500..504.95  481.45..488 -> 0.04 mag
